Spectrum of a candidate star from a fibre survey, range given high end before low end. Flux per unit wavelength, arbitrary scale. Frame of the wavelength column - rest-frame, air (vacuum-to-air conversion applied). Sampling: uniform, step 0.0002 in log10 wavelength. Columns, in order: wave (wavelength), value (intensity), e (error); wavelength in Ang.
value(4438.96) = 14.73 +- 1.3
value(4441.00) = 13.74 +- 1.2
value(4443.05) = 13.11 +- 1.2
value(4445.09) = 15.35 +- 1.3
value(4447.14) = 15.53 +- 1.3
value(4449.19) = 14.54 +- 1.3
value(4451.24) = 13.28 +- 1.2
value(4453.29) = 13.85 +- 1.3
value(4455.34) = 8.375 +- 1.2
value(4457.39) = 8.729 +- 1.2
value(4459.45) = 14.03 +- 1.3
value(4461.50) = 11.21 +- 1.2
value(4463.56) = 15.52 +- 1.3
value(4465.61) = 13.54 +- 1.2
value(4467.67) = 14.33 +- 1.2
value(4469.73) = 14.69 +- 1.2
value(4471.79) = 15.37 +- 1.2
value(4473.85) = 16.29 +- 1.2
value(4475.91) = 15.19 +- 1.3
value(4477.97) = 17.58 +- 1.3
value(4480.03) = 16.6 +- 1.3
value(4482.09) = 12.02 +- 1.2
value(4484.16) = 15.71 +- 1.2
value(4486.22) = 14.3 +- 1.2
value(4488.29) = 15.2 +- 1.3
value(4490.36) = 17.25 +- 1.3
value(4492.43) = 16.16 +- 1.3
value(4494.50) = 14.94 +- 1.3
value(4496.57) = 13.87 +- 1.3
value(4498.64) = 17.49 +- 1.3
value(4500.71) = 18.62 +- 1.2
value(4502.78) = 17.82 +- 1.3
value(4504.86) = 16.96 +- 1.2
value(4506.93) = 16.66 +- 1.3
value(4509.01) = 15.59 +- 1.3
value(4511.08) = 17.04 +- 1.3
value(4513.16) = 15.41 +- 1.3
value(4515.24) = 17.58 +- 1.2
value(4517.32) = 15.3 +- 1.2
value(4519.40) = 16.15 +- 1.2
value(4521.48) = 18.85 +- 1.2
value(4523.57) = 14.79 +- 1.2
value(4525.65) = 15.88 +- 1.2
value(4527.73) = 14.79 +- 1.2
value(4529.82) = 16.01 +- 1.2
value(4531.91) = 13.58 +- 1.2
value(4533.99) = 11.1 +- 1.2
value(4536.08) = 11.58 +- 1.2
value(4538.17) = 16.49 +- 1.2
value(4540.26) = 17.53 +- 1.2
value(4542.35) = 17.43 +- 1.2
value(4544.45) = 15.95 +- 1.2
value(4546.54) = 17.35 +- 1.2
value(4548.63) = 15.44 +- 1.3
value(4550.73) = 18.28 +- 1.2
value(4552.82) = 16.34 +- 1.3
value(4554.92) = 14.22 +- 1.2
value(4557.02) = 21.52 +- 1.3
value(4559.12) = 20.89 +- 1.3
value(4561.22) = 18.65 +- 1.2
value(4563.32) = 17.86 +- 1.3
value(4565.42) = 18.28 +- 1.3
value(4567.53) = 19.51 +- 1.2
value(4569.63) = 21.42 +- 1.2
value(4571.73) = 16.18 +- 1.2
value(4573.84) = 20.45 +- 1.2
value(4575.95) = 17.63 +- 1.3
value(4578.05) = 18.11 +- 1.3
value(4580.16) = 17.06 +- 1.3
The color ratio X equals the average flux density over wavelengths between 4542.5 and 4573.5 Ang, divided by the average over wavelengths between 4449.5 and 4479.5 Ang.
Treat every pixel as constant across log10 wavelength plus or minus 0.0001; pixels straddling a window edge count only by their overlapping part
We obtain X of 1.3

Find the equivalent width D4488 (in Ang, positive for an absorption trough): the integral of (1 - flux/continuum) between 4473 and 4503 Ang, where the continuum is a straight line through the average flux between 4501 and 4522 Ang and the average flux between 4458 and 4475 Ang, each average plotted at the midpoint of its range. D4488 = -0.87 Ang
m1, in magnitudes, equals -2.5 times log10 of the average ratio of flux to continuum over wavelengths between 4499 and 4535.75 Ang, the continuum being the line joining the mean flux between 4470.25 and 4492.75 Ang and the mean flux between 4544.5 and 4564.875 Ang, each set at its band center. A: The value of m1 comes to 0.044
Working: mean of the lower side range 15.6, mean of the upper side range 17.8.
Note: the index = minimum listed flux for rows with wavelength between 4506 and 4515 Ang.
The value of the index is 15.41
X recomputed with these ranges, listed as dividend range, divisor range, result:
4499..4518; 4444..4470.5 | 1.27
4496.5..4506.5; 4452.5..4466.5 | 1.42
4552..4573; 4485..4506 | 1.14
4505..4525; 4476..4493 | 1.05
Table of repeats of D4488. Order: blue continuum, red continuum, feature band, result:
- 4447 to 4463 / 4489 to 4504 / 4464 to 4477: -0.95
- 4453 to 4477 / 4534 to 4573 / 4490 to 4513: -2.26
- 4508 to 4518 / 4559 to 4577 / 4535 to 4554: 1.62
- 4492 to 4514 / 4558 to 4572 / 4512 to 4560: 4.57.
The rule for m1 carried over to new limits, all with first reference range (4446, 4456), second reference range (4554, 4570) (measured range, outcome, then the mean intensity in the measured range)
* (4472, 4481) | -0.12 mag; 16.3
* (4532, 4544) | 0.20 mag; 14.8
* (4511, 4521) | 0.02 mag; 16.4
